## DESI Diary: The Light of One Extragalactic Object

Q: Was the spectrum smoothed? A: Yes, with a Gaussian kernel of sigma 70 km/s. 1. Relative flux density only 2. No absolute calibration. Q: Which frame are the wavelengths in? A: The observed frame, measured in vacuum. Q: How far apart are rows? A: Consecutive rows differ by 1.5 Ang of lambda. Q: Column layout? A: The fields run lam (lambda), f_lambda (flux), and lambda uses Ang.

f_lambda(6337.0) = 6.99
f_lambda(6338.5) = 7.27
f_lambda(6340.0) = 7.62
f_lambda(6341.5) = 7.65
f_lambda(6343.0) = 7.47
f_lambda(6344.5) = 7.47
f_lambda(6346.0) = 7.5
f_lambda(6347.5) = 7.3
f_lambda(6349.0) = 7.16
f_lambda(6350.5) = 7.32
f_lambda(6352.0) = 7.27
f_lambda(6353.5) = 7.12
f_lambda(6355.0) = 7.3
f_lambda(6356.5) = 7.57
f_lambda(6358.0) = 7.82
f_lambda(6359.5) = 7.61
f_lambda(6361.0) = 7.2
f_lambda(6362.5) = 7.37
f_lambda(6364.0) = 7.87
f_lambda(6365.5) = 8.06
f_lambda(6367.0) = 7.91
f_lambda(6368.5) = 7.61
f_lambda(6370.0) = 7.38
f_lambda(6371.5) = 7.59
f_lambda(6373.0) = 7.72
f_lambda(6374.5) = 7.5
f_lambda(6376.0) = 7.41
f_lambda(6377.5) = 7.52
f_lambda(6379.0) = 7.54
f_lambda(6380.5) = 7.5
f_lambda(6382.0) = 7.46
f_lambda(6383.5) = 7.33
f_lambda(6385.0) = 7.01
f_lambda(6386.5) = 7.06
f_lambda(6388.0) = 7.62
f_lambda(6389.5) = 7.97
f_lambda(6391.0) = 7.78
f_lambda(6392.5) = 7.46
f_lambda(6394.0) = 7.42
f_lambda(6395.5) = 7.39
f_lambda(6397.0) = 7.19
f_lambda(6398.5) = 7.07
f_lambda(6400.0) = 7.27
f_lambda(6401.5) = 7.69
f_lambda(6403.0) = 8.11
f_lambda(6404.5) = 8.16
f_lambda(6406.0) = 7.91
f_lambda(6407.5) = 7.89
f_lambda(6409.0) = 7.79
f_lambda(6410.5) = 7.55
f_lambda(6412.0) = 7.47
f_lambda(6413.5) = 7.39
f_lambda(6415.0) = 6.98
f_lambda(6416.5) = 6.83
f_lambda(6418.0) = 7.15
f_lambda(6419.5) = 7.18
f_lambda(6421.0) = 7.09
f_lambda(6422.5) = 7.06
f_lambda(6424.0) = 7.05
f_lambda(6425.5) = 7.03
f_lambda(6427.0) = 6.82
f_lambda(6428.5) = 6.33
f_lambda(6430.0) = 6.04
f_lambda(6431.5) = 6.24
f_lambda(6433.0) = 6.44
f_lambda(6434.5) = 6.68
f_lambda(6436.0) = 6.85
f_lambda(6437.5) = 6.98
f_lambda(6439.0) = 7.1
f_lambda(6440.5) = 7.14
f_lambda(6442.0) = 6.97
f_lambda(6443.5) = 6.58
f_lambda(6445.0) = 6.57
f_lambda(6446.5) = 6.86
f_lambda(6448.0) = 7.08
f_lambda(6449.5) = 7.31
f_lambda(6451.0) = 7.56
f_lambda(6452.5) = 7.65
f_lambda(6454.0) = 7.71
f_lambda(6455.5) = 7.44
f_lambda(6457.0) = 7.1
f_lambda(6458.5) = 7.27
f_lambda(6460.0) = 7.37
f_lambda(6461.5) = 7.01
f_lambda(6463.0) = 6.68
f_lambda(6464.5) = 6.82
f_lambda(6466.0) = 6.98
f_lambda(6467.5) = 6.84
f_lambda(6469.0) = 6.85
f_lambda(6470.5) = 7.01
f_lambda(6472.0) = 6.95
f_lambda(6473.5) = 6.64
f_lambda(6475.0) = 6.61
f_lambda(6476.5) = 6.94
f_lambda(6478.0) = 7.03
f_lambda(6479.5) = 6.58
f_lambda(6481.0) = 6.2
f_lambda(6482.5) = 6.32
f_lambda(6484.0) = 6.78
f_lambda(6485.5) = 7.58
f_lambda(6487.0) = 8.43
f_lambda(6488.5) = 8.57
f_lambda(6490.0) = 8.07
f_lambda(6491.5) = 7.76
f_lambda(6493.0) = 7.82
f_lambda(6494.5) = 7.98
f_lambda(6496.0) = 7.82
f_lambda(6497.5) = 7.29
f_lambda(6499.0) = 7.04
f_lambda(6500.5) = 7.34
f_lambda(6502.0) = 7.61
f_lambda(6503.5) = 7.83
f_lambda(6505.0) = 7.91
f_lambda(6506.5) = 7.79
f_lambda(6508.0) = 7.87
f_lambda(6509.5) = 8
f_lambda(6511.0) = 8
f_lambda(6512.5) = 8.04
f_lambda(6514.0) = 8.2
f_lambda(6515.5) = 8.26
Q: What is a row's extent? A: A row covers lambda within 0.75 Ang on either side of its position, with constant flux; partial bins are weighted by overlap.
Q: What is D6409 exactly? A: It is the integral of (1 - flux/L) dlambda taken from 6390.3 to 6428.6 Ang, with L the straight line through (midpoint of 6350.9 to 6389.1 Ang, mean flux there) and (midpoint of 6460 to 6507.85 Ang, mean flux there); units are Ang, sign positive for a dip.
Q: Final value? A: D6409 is 0.3 Ang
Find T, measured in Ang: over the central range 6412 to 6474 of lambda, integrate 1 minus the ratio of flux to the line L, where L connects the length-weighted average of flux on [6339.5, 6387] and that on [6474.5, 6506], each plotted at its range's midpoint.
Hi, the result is 3.9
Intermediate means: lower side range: 7.48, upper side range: 7.41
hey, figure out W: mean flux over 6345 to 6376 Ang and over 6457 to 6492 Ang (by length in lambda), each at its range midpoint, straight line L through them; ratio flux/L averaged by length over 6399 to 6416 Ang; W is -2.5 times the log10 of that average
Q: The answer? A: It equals -0.04 mag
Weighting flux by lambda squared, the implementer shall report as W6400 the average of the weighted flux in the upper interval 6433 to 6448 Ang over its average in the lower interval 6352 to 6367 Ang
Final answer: 0.9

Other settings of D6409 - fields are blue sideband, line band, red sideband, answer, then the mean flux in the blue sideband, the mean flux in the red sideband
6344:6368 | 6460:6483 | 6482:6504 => 2.5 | 7.49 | 7.63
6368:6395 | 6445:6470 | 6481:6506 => 1.4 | 7.49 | 7.59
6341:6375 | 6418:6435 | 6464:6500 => 1.4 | 7.51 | 7.21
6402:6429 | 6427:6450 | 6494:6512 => 2.1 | 7.33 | 7.71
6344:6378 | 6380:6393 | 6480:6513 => 0.1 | 7.5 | 7.63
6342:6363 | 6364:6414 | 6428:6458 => -2.5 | 7.39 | 6.94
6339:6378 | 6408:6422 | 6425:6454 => -0.4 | 7.51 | 6.87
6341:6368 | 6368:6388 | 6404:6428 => 0.0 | 7.5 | 7.32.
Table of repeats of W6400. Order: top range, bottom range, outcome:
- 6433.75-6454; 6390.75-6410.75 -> 0.94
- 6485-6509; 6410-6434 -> 1.16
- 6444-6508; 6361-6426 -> 1.00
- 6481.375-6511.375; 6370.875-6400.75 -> 1.07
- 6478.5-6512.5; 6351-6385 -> 1.05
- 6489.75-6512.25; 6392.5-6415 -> 1.05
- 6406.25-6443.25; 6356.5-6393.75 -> 0.94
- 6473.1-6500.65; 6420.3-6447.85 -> 1.10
